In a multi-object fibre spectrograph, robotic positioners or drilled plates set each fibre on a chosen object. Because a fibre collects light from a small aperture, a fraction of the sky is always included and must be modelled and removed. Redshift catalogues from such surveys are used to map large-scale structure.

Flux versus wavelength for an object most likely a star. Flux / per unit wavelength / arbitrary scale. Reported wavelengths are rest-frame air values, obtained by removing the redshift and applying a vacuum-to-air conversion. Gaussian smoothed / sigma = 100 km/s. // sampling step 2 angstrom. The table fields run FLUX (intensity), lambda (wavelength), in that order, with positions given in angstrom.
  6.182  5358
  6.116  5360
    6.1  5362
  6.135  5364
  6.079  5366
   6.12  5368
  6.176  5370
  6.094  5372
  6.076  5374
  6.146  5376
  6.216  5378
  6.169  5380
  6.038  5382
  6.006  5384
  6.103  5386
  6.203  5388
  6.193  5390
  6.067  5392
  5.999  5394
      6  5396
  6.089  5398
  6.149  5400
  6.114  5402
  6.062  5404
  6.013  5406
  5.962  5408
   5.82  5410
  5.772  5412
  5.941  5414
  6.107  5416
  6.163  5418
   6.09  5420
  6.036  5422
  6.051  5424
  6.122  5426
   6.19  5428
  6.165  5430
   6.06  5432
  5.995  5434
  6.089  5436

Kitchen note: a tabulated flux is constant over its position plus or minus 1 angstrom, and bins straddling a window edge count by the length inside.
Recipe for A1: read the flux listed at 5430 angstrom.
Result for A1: 6.165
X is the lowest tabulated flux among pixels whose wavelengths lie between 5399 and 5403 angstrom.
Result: 6.114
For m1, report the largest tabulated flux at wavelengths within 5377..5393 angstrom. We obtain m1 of 6.216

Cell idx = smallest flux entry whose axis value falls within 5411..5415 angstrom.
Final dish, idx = 5.772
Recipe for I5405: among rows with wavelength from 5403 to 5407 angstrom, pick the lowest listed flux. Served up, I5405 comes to 6.013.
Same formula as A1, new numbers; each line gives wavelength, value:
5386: 6.103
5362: 6.1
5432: 6.06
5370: 6.176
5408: 5.962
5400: 6.149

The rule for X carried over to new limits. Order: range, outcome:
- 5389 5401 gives 5.999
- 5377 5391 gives 6.006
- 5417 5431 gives 6.036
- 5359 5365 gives 6.1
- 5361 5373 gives 6.079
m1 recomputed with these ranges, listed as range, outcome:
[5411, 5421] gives 6.163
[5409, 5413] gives 5.82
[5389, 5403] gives 6.193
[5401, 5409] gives 6.114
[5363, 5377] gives 6.176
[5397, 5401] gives 6.149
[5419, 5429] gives 6.19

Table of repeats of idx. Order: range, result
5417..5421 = 6.09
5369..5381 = 6.076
